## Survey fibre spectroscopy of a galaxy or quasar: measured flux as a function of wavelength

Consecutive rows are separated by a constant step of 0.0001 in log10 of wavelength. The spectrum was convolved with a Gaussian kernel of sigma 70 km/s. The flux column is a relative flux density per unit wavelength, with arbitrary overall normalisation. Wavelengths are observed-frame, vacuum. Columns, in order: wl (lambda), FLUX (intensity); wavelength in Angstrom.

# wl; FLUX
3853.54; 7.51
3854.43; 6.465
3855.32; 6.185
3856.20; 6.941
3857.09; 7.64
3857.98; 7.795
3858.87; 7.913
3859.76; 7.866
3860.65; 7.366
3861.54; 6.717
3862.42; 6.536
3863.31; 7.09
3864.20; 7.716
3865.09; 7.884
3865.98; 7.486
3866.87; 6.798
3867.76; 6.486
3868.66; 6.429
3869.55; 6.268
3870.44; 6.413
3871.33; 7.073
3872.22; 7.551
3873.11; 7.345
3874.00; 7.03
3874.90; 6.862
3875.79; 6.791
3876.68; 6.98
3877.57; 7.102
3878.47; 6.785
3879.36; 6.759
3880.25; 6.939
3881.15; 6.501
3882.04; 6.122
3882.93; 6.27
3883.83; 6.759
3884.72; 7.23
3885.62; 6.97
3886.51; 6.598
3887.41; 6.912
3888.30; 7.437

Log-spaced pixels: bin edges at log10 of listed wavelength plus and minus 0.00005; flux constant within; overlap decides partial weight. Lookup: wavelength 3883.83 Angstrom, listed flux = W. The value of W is 6.759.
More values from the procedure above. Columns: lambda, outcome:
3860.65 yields 7.366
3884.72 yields 7.23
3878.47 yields 6.785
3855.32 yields 6.185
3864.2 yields 7.716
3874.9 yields 6.862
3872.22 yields 7.551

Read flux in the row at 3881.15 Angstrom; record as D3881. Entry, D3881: 6.501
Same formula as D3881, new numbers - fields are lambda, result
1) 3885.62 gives 6.97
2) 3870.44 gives 6.413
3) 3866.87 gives 6.798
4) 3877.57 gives 7.102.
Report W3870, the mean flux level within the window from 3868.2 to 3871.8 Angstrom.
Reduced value 6.54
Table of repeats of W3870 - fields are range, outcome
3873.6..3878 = 6.95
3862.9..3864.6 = 7.4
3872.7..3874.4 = 7.2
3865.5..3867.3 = 7.16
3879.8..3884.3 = 6.53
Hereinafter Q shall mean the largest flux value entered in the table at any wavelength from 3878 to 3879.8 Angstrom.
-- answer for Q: 6.785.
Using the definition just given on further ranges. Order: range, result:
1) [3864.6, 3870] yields 7.884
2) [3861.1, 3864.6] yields 7.716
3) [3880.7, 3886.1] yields 7.23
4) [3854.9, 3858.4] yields 7.795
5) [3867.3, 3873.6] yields 7.551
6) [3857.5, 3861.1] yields 7.913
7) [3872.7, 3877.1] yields 7.345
